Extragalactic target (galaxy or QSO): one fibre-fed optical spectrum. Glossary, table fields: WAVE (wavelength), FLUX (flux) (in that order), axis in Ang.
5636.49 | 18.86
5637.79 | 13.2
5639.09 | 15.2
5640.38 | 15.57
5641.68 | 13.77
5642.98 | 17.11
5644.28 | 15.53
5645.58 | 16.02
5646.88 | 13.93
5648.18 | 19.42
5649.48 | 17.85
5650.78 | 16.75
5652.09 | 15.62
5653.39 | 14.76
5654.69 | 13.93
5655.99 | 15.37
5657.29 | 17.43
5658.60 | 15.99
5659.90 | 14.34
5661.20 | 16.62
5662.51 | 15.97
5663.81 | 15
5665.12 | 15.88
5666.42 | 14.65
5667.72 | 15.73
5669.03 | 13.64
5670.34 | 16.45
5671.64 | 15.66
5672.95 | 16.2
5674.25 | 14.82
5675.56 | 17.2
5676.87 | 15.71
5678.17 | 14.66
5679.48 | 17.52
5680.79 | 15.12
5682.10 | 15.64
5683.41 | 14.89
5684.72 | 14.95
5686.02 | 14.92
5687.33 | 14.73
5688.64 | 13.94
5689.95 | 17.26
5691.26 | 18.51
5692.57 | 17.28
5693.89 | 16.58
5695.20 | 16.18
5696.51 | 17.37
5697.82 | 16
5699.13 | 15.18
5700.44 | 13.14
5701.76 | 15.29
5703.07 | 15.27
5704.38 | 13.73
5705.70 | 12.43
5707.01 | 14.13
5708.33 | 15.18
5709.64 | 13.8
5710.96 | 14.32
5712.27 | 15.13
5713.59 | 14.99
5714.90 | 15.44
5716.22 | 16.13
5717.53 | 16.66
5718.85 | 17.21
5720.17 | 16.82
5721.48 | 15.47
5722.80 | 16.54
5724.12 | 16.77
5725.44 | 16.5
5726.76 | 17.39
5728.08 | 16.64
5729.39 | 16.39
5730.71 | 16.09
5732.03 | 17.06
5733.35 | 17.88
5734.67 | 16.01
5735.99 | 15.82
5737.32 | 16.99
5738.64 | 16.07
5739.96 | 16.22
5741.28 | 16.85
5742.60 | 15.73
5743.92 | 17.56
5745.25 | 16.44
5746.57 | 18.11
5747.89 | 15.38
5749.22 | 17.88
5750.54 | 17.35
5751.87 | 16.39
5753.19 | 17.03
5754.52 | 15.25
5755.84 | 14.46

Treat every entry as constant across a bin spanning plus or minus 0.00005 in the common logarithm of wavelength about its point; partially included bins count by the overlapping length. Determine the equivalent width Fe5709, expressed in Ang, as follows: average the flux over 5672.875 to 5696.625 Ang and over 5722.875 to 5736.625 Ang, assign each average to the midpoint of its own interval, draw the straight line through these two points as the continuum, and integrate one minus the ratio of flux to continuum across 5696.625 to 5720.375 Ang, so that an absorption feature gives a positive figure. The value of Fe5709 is 1.8 Ang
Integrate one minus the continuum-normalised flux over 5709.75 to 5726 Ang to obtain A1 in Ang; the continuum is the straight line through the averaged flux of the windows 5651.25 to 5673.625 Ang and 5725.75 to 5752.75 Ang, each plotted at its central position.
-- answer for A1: 0.5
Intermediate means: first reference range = 15.5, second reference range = 16.7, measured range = 15.9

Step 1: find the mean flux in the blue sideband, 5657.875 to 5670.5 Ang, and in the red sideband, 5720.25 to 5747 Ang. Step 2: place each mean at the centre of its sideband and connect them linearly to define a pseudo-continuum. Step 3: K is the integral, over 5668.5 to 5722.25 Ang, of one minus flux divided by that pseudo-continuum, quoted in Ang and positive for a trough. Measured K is 1.4 Ang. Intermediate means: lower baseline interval 15.4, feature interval 15.5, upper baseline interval 16.6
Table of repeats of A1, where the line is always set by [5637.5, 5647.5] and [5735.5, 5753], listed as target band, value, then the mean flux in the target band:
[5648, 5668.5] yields -0.7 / 15.9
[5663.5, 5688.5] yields 0.3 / 15.4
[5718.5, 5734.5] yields -0.3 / 16.7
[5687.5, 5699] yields -0.4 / 16.5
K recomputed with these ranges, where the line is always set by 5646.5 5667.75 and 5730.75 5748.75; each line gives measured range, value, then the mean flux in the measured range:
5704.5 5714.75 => 1.27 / 14.3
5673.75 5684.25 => 0.24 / 15.7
